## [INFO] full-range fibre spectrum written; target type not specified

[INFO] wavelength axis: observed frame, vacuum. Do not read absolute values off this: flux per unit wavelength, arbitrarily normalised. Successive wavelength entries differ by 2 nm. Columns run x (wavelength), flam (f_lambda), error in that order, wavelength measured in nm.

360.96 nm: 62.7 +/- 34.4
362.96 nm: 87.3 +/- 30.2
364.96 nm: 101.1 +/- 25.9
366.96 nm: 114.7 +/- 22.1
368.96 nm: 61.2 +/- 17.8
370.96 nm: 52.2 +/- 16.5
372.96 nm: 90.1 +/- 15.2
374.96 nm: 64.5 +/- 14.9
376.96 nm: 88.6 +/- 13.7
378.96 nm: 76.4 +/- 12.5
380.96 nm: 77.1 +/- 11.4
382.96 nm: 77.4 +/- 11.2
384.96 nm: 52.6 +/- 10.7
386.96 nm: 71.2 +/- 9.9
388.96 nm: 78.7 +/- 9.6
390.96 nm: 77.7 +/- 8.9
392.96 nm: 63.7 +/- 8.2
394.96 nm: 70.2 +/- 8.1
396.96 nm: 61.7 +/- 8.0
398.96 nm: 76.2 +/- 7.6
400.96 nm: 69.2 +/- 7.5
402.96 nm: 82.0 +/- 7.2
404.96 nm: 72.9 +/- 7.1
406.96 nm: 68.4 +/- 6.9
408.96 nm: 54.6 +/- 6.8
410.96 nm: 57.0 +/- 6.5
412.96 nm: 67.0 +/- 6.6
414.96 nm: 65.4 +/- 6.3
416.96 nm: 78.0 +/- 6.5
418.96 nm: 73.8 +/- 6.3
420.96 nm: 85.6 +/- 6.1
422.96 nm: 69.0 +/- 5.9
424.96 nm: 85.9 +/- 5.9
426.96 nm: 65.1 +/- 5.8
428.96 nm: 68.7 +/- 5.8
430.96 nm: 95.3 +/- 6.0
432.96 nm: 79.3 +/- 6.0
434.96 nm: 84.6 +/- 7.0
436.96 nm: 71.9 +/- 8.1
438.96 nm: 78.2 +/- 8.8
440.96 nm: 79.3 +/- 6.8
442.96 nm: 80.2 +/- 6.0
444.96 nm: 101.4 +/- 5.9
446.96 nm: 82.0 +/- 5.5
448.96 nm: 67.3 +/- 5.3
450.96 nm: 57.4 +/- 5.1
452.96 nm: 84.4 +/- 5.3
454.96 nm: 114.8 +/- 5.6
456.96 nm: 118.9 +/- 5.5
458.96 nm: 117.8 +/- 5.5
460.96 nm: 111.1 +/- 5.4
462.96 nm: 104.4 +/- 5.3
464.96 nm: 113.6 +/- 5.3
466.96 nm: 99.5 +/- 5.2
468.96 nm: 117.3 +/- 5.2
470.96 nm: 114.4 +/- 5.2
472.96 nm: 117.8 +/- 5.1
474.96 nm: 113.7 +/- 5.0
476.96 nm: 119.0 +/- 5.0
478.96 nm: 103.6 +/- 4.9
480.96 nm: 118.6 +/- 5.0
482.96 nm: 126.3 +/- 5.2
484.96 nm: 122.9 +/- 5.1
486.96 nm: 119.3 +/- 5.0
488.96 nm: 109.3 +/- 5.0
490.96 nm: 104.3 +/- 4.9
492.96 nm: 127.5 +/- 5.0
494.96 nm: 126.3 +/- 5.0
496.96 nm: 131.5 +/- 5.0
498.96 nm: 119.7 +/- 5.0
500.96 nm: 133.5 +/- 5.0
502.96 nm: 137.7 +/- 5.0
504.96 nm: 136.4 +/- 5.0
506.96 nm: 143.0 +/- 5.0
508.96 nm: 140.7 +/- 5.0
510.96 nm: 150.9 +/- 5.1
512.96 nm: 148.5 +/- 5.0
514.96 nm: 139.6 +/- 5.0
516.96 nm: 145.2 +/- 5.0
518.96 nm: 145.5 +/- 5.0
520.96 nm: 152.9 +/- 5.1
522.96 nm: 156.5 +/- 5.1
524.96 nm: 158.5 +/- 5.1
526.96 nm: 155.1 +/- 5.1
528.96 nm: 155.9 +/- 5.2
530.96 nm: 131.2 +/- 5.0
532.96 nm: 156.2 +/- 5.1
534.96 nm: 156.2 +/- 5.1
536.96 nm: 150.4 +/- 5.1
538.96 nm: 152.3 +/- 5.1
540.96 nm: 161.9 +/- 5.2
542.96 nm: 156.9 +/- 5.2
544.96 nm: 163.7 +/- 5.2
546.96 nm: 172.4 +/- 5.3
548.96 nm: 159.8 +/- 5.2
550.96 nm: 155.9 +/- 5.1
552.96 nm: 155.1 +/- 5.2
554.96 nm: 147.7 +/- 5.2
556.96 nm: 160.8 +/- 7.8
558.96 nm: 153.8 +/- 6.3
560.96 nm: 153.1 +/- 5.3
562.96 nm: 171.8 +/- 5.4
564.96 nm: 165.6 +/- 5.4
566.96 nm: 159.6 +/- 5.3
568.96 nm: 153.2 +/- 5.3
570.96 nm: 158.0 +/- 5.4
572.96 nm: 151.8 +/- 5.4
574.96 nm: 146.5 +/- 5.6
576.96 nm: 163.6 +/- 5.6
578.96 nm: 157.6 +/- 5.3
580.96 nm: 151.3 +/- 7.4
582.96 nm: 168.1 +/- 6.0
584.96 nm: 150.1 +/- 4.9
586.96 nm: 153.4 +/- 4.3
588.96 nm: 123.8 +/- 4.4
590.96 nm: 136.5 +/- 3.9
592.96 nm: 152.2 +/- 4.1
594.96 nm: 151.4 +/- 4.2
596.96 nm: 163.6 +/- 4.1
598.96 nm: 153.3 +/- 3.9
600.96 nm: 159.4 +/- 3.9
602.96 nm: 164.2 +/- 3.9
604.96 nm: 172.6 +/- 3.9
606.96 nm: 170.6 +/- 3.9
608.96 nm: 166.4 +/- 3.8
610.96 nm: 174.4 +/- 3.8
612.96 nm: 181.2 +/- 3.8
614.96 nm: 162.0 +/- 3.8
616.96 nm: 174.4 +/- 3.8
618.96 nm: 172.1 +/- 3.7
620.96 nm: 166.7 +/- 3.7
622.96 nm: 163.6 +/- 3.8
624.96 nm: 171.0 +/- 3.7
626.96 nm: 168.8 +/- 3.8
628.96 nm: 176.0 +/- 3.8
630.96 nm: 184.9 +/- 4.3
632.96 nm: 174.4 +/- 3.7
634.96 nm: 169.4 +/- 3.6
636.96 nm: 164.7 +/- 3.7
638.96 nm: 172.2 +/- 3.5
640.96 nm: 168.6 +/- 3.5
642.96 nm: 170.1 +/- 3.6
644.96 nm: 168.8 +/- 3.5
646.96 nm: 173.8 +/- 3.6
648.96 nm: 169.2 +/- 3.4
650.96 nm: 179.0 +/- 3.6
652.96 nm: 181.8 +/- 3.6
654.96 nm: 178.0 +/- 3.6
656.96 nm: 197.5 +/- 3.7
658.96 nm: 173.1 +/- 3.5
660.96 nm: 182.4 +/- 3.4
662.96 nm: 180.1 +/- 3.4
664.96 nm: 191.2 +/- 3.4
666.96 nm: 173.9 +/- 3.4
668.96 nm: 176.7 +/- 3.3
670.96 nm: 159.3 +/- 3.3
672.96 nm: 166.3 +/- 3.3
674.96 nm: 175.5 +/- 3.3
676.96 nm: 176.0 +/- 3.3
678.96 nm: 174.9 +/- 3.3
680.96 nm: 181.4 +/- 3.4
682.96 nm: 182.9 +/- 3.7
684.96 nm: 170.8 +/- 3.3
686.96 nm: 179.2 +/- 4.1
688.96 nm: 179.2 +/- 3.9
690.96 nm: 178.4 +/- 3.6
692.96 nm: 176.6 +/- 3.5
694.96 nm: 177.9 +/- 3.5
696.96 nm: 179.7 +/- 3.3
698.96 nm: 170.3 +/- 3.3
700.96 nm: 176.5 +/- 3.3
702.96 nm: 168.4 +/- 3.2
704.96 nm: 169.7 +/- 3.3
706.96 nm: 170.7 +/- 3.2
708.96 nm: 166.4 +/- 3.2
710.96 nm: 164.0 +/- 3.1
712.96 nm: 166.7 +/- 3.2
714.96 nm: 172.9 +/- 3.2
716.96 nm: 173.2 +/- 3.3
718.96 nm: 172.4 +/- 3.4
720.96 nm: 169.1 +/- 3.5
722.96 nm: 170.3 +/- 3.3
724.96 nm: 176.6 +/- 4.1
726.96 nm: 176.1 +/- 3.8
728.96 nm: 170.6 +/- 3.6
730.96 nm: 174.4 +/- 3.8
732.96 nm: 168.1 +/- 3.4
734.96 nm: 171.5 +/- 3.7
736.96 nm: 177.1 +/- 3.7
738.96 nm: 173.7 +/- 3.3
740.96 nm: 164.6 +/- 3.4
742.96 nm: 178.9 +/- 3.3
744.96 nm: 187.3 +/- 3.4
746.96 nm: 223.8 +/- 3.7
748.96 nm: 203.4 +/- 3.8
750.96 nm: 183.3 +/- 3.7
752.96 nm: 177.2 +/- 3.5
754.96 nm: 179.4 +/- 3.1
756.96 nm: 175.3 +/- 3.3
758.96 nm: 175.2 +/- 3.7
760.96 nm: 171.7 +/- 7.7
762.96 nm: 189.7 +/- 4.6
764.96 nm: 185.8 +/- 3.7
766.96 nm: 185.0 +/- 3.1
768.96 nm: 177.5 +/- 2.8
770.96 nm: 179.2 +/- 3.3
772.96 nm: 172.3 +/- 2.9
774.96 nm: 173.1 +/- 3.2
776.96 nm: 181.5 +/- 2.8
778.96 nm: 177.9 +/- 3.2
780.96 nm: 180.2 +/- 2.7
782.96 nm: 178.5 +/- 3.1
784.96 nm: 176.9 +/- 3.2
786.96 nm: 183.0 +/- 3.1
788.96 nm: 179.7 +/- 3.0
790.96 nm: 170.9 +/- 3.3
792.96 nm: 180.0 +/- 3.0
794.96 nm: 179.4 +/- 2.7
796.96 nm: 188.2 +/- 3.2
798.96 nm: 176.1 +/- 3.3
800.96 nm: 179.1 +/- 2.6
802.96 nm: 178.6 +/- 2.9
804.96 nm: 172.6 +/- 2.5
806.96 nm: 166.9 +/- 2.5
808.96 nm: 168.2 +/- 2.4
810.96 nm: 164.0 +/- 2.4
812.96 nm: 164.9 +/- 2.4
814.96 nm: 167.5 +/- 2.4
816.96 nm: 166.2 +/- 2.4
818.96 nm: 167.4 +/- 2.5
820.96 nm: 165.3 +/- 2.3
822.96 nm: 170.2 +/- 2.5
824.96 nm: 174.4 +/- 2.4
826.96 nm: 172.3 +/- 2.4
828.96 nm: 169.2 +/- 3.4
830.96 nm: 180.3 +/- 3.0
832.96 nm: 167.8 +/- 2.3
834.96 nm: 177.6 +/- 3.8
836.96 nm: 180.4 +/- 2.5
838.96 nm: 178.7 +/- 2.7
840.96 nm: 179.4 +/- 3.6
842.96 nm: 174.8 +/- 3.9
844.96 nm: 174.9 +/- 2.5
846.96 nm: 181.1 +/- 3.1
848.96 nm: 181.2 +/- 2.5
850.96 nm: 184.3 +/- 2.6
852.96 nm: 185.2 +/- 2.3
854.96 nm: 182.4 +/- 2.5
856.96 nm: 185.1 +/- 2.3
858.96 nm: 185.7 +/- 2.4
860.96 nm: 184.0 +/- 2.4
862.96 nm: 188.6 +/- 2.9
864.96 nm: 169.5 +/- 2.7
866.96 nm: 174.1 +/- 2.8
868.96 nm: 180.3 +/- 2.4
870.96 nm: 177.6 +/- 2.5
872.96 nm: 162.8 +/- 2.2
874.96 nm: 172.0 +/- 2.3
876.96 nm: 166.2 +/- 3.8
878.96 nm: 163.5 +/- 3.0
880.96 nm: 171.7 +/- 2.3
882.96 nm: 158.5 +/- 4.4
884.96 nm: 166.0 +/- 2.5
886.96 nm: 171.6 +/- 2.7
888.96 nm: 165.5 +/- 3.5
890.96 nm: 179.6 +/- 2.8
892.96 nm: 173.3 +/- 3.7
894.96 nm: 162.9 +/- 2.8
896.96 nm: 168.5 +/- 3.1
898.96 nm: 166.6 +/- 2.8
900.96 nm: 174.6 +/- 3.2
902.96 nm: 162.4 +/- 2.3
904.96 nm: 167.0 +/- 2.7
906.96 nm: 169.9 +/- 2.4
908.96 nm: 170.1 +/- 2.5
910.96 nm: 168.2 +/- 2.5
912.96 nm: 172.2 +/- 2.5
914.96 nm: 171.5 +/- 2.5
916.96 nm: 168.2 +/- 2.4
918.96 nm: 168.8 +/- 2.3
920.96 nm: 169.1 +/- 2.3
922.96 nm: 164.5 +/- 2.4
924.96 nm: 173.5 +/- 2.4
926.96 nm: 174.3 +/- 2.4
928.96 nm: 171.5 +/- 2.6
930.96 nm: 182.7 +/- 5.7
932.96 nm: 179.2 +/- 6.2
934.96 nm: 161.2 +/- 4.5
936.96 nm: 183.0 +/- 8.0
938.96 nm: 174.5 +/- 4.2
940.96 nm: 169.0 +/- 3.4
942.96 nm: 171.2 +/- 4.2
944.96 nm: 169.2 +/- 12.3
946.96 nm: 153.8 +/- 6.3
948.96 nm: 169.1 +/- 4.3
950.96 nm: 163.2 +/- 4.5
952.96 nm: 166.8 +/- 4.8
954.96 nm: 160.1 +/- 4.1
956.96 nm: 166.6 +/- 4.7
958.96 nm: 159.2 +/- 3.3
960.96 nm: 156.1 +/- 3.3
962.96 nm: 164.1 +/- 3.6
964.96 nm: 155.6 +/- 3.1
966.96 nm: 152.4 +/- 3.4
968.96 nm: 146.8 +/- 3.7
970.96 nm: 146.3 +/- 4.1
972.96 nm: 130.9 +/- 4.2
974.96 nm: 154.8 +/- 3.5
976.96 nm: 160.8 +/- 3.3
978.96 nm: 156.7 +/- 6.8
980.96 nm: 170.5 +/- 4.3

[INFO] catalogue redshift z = 0.14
